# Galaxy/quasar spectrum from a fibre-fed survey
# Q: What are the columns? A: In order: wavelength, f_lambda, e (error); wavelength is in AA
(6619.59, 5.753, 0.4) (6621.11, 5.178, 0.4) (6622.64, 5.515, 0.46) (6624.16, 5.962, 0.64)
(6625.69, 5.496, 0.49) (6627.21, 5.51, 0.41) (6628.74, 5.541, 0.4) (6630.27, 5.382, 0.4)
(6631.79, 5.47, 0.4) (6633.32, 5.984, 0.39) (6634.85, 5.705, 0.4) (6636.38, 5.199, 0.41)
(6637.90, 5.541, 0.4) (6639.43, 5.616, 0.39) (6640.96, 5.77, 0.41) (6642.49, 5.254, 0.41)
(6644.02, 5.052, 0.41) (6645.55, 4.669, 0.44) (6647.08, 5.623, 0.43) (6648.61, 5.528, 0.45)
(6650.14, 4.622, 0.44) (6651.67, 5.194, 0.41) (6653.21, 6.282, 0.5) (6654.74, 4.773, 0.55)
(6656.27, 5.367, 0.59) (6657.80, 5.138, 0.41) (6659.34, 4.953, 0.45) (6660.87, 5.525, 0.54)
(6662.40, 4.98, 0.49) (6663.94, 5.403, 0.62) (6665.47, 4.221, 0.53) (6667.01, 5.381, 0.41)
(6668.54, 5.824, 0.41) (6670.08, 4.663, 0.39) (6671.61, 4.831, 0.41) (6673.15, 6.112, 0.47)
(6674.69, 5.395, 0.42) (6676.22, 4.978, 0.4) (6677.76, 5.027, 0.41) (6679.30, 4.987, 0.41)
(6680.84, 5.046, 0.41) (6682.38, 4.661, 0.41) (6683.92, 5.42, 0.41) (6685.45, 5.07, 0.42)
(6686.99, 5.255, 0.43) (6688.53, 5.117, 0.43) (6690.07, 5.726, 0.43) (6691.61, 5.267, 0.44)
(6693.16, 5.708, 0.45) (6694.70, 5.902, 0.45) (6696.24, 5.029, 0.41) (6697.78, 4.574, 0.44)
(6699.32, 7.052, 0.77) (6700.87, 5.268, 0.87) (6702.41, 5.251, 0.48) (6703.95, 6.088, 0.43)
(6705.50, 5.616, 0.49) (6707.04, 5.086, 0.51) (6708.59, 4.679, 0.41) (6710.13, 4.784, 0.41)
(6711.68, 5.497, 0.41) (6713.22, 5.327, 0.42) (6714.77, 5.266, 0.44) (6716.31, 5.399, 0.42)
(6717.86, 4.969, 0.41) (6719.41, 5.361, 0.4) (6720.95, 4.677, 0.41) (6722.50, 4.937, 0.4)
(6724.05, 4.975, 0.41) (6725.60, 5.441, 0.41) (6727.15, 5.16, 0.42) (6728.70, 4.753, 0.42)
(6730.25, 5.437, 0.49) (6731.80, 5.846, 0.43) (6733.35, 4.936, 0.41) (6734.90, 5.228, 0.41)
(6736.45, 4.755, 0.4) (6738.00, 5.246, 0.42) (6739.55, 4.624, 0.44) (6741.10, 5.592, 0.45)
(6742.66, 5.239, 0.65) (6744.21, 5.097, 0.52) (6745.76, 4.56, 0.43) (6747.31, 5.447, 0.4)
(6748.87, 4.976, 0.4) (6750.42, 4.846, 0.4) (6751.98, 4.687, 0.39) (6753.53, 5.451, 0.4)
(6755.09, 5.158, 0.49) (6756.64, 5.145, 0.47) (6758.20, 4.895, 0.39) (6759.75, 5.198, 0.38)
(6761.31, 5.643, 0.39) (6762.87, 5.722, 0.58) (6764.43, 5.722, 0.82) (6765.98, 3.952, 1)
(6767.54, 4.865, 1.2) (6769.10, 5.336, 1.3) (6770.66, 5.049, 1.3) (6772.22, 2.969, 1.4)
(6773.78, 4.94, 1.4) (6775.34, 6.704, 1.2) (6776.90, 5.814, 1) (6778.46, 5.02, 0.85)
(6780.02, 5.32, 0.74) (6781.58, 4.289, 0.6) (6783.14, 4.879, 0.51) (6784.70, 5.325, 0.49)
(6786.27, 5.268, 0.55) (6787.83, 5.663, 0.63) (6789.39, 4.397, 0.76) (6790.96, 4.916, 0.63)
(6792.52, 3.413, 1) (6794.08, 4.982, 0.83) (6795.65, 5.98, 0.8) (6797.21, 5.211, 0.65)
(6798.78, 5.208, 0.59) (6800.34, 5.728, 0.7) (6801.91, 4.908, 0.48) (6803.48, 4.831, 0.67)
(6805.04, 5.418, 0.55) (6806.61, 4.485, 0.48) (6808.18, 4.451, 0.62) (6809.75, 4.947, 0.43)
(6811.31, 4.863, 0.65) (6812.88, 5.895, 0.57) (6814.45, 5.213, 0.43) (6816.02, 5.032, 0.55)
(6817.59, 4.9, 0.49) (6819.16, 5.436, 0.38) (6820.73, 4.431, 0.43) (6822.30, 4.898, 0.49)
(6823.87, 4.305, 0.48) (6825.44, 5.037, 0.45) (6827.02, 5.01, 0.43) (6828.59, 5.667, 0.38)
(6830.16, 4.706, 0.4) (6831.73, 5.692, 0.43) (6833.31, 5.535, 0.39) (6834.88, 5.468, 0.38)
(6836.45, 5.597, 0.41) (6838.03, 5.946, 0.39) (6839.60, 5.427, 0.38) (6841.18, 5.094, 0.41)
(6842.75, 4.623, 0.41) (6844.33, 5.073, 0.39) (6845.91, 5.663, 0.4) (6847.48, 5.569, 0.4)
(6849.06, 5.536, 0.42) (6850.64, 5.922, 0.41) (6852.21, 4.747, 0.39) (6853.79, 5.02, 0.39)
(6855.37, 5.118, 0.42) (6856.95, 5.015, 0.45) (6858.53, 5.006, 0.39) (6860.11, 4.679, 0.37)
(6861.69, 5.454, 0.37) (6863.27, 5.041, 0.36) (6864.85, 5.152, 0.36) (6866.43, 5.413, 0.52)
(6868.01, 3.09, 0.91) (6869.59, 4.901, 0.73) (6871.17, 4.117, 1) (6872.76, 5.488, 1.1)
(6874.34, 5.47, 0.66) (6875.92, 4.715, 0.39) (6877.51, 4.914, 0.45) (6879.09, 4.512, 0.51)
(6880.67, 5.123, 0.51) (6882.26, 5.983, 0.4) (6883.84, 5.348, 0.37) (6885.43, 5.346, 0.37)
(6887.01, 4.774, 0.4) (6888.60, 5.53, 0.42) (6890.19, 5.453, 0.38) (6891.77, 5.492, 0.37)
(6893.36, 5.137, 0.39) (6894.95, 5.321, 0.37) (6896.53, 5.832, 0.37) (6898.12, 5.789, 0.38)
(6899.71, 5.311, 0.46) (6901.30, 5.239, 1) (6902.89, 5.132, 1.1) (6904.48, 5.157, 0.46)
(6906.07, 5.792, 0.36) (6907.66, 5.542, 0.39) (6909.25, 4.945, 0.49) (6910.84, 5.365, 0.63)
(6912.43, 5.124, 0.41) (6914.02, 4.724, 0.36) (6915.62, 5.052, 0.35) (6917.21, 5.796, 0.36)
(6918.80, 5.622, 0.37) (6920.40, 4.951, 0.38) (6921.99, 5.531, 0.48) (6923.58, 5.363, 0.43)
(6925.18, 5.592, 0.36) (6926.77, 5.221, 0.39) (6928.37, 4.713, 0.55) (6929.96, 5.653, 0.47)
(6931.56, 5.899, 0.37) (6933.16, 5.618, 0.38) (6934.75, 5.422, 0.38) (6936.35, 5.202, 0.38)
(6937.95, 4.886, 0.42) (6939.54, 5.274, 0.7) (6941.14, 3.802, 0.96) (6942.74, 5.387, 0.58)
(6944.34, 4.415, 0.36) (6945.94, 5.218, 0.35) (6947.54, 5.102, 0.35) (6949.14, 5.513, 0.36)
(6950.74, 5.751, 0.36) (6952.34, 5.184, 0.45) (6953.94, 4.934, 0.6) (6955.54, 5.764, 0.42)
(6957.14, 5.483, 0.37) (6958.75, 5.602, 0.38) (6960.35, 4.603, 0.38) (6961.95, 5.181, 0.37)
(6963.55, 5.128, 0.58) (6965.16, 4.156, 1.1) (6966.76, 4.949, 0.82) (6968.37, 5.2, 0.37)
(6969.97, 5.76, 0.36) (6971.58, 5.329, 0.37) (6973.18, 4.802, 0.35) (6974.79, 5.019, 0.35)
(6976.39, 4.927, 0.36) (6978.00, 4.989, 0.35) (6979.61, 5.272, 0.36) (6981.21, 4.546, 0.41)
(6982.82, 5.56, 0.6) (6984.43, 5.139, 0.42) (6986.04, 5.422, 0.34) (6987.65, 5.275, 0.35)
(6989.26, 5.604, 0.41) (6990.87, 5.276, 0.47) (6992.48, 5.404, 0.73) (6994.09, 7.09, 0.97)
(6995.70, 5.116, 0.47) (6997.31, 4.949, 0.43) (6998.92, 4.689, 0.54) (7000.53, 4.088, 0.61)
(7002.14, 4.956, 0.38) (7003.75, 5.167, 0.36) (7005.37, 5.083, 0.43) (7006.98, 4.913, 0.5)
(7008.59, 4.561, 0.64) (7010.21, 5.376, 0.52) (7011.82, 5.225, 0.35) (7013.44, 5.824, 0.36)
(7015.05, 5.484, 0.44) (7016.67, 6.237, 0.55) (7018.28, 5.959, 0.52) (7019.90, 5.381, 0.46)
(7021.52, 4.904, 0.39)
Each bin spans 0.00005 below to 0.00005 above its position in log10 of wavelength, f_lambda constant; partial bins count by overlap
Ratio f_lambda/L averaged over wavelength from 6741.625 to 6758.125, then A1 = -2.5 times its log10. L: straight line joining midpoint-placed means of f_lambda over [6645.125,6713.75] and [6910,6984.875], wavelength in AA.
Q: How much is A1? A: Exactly 0.039 mag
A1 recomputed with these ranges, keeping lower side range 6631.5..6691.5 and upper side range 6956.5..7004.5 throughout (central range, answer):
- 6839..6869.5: 0.025 mag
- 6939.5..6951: 0.034 mag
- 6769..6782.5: 0.040 mag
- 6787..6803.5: 0.040 mag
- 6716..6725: 0.043 mag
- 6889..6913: -0.041 mag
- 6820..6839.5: 0.001 mag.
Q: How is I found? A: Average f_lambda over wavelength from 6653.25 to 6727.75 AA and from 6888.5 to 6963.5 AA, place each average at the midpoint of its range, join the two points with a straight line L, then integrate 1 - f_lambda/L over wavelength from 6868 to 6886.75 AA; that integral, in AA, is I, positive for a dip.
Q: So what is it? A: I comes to 1.0 AA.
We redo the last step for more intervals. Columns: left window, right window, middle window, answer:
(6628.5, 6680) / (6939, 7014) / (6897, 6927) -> -0.9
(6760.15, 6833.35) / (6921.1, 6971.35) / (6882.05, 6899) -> -0.9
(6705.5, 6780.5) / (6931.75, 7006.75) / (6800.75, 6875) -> 0.7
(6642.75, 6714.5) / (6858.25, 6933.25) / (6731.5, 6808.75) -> 2.6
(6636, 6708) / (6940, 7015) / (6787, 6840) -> 1.3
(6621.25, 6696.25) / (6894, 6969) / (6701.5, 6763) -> 1.5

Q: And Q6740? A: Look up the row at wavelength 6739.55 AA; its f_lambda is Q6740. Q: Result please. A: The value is 4.624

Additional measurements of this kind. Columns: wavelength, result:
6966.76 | 4.949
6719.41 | 5.361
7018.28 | 5.959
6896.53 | 5.832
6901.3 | 5.239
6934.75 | 5.422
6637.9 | 5.541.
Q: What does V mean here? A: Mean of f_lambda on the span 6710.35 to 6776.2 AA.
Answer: 5.12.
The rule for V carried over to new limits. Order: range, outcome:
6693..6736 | 5.28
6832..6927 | 5.23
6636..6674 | 5.26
